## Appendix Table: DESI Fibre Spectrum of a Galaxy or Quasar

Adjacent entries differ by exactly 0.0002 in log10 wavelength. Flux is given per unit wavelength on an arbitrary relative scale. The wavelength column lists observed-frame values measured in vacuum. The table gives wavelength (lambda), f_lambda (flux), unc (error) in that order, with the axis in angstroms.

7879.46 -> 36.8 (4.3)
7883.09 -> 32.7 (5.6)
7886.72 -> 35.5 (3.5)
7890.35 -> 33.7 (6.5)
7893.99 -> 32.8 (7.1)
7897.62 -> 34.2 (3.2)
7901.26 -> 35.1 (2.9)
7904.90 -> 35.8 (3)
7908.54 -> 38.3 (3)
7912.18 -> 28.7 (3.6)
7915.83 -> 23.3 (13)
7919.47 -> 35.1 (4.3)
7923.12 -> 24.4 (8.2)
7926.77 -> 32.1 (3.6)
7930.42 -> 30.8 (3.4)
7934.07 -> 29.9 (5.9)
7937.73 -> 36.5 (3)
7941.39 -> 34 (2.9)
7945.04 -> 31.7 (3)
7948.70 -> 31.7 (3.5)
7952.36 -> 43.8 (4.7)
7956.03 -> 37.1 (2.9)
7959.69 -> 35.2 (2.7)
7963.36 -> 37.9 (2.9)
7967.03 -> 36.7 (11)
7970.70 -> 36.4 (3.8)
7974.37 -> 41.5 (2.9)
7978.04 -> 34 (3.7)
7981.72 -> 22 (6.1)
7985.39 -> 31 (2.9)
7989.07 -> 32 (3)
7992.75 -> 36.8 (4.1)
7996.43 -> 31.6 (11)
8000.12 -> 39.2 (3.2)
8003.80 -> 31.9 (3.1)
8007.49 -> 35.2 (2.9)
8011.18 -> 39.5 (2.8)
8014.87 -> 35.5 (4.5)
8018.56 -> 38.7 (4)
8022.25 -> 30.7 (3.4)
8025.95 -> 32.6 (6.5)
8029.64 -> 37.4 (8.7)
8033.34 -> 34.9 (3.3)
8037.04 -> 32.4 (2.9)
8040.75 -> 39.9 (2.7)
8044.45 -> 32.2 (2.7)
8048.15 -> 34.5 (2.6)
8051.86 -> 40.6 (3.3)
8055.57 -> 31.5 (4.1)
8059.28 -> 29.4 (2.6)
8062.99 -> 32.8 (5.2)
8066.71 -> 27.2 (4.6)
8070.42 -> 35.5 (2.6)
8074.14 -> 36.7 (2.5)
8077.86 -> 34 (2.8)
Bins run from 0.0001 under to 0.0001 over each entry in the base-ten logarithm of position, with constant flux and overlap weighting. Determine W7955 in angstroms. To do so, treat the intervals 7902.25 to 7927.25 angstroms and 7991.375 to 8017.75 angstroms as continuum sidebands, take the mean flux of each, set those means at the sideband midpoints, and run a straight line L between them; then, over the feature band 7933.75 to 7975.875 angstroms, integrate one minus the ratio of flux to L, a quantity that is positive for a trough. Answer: -3.8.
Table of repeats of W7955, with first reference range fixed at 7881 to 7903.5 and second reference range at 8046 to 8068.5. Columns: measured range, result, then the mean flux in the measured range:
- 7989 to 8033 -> -2.86 angstroms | 35.2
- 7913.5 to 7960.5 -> 1.44 angstroms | 32.6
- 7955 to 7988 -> -1.10 angstroms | 34.5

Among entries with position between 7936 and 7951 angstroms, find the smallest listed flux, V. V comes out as 31.7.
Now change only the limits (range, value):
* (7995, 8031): 30.7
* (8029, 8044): 32.4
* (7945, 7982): 22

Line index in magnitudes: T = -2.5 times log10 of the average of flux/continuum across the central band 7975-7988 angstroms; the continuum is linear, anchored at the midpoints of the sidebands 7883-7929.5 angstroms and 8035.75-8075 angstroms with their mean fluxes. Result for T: 0.095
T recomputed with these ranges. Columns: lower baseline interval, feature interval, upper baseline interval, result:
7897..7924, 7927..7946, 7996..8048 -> 0.01 mag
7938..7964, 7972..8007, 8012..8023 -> 0.07 mag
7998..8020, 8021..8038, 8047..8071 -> 0.04 mag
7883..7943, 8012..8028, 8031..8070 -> -0.04 mag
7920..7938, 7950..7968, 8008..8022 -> -0.16 mag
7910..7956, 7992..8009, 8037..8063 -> -0.04 mag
